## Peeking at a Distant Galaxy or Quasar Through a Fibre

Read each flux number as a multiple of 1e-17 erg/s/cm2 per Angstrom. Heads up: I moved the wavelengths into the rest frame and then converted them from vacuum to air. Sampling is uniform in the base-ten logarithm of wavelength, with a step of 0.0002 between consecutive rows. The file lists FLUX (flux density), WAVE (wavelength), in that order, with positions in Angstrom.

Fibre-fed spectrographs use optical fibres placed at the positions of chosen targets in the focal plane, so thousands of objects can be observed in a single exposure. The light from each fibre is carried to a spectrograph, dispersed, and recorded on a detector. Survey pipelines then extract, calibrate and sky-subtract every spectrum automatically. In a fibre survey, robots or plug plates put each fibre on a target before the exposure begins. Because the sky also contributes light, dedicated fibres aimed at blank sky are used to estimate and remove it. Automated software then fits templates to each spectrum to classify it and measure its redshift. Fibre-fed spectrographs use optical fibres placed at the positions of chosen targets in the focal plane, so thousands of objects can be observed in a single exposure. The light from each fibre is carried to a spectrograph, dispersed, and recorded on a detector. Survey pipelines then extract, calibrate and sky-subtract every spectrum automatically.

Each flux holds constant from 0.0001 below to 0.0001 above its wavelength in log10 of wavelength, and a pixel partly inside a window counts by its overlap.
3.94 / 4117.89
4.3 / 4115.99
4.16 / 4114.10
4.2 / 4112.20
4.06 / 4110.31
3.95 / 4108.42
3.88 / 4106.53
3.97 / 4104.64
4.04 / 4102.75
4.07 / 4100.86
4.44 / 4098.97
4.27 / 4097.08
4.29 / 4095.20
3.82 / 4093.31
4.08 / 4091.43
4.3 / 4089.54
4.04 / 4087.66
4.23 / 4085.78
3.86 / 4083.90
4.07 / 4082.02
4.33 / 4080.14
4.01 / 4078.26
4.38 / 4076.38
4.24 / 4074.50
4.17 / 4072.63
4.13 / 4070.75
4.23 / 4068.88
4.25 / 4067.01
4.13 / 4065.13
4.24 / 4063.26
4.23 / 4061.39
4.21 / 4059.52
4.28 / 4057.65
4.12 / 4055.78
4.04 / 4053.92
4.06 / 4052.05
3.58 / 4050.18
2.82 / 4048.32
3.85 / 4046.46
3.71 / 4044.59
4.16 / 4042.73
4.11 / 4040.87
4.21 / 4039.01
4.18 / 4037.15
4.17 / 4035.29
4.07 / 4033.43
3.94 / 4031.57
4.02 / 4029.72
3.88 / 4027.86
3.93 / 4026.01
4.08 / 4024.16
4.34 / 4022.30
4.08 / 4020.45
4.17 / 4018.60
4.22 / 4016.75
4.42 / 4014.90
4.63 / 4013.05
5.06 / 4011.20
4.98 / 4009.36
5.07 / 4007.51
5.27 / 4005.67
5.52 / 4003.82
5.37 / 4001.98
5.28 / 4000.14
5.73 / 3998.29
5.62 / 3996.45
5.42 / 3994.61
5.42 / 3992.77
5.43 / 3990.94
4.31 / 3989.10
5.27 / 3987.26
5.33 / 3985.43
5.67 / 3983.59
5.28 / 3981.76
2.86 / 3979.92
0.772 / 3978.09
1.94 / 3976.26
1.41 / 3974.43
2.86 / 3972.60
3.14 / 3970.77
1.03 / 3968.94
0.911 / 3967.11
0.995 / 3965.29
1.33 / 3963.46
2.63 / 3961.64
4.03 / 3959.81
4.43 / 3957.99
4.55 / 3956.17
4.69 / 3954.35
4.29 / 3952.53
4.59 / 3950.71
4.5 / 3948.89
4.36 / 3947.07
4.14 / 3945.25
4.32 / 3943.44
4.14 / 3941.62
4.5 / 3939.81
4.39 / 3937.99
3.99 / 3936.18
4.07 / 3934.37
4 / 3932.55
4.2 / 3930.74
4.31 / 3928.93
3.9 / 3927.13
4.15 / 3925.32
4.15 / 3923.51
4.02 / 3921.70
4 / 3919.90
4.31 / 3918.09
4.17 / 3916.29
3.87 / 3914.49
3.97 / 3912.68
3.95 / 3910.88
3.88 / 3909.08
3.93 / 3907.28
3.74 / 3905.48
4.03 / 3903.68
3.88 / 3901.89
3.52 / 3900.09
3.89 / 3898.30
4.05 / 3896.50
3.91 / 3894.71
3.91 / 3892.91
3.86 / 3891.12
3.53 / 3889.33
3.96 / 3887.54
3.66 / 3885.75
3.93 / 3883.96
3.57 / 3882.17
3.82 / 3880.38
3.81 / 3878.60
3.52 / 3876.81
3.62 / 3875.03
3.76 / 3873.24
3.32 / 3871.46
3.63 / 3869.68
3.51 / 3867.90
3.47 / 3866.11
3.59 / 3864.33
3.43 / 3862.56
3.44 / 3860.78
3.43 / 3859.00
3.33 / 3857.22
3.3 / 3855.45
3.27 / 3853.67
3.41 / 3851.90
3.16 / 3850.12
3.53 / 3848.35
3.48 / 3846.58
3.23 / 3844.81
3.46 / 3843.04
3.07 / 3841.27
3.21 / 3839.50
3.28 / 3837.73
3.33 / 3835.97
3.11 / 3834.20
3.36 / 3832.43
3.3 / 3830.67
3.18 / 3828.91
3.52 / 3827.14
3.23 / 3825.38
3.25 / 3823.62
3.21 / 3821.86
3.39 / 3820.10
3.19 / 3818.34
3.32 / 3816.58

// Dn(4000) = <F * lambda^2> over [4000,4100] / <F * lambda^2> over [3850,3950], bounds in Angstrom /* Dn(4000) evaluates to 1.2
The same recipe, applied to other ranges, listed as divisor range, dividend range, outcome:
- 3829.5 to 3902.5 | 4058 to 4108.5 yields 1.31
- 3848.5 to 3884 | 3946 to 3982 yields 0.89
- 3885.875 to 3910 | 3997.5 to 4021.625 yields 1.35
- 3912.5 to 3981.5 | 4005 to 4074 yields 1.24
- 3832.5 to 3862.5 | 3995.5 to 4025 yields 1.59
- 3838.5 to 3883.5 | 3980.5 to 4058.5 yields 1.42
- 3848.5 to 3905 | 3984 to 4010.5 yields 1.55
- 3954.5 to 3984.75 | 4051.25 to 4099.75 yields 1.56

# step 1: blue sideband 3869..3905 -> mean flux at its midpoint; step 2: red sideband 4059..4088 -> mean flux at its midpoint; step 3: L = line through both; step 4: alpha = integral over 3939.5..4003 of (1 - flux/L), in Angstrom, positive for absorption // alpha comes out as 0.8 Angstrom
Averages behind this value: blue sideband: 3.76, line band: 3.9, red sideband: 4.17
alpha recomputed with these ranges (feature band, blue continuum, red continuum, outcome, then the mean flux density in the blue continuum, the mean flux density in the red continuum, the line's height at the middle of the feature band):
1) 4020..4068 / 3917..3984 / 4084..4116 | -1.4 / 3.57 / 4.11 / 3.91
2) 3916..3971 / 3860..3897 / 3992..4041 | 4.8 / 3.68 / 4.64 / 4.13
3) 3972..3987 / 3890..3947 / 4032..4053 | 2.3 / 4.04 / 3.9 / 3.97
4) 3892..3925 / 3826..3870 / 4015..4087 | -3.6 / 3.36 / 4.08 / 3.57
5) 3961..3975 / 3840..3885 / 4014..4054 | 7.4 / 3.48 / 4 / 3.8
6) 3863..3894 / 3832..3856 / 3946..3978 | -4.5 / 3.3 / 2.98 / 3.21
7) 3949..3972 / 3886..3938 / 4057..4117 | 5.3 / 3.97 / 4.15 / 4.02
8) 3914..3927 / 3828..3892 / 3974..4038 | -0.7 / 3.47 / 4.46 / 3.88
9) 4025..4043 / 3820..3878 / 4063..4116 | -0.5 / 3.38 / 4.14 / 3.96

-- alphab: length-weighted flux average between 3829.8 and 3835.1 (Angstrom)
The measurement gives 3.25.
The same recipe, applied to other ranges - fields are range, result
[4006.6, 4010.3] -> 5.03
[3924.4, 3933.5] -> 4.11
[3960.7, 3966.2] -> 1.66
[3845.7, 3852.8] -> 3.4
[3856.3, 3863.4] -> 3.41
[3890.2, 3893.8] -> 3.89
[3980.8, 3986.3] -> 5.4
